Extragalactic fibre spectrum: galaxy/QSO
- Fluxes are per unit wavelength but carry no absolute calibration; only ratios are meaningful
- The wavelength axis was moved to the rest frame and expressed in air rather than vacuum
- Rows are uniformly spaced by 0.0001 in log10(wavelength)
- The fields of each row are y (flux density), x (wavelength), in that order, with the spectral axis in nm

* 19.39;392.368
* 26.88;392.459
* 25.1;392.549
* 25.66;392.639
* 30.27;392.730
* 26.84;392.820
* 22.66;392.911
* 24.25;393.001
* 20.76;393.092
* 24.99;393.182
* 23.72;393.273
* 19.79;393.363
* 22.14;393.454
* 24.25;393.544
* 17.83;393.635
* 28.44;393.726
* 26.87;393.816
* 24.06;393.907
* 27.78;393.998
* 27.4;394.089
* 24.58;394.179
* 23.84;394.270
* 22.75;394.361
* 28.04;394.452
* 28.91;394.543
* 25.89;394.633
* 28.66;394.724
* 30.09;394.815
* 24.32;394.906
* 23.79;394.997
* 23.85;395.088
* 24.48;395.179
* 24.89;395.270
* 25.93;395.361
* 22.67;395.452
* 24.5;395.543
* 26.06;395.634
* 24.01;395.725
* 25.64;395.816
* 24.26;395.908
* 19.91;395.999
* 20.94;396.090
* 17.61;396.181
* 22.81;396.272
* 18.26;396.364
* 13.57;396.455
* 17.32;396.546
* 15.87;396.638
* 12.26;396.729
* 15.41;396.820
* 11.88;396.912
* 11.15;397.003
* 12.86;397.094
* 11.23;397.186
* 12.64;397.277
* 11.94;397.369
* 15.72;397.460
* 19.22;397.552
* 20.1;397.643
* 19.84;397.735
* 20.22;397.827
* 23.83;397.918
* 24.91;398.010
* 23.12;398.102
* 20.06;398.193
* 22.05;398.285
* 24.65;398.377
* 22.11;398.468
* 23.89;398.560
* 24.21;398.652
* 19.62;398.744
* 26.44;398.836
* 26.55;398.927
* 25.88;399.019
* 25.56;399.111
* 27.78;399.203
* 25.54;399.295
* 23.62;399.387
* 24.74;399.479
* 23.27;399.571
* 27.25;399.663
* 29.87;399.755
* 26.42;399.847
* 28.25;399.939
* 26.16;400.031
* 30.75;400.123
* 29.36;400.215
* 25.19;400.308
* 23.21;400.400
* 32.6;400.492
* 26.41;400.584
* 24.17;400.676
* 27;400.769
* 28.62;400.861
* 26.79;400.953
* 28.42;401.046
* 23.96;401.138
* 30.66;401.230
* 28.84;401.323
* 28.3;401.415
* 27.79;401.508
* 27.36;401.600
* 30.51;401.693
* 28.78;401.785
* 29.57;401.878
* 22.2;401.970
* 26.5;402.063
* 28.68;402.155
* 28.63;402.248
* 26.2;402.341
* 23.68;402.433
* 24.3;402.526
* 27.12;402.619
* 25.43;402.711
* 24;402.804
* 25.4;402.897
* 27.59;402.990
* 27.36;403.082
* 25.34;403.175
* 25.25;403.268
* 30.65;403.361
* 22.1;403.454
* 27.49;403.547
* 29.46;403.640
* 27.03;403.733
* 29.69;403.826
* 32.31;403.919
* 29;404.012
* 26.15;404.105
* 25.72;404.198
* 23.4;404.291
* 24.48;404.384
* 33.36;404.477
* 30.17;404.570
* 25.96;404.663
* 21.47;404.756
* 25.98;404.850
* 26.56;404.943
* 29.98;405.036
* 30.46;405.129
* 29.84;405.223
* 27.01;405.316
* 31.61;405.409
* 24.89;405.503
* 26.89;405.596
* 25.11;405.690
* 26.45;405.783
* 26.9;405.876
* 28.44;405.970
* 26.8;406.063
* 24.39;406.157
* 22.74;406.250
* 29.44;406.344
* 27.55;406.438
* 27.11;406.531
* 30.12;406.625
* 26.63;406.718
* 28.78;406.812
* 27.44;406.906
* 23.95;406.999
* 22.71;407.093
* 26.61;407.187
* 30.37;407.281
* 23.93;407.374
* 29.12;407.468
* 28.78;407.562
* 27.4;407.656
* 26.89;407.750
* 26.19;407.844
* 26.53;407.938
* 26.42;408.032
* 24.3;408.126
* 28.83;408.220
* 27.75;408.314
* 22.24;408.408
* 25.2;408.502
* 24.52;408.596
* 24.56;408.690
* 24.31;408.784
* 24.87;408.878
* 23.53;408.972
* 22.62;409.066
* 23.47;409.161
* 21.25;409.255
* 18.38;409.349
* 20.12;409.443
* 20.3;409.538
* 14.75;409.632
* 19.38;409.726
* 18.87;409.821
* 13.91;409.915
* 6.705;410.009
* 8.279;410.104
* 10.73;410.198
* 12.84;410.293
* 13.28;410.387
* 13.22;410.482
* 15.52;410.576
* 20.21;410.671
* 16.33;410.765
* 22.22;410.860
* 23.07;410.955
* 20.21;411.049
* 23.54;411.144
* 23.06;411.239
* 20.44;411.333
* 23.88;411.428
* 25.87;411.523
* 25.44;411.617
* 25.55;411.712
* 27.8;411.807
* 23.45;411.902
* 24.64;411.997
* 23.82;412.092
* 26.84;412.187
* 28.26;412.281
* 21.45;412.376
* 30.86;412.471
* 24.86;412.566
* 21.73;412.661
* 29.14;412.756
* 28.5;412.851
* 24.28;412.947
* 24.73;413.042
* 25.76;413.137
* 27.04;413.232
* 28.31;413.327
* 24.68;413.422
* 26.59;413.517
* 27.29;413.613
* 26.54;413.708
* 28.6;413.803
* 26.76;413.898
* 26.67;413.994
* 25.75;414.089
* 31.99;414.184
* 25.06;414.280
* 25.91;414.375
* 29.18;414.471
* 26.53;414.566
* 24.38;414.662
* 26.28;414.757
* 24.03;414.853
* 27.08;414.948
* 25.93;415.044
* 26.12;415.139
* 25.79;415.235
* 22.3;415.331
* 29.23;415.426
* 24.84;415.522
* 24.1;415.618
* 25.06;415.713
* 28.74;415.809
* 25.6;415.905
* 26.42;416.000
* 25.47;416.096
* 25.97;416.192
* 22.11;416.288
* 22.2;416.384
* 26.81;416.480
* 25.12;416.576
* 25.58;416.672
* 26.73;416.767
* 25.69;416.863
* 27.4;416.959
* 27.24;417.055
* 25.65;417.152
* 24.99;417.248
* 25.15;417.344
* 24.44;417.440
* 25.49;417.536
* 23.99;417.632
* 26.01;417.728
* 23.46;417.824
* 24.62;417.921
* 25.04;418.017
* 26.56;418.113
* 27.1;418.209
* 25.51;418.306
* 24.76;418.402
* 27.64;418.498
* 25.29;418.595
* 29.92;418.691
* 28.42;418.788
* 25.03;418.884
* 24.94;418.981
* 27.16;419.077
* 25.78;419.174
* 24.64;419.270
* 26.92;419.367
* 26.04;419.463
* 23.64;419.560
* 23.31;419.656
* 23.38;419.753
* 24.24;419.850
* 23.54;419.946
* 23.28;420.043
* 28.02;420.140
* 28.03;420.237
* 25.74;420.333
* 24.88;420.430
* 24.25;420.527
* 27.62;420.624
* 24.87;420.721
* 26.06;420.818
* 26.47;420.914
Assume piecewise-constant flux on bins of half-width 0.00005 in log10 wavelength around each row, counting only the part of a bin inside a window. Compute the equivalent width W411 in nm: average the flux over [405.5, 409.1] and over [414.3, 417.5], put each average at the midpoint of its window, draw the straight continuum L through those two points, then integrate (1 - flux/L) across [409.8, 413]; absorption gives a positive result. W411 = 0.59 nm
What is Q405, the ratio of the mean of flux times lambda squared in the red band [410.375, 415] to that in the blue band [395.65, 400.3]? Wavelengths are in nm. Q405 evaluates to 1.24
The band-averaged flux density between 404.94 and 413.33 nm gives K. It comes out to 23.9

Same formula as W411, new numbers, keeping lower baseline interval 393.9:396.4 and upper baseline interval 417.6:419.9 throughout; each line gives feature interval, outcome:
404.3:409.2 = -0.296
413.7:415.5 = -0.080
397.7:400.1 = 0.015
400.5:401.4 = -0.098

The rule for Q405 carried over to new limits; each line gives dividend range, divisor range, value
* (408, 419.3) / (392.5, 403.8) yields 1.08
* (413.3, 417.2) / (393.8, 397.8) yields 1.36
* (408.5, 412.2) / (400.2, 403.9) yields 0.78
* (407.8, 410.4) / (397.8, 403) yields 0.82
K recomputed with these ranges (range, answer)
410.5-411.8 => 21.9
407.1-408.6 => 26.5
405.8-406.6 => 26.7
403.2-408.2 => 27.1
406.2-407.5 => 26.9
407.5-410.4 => 21.3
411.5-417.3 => 26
